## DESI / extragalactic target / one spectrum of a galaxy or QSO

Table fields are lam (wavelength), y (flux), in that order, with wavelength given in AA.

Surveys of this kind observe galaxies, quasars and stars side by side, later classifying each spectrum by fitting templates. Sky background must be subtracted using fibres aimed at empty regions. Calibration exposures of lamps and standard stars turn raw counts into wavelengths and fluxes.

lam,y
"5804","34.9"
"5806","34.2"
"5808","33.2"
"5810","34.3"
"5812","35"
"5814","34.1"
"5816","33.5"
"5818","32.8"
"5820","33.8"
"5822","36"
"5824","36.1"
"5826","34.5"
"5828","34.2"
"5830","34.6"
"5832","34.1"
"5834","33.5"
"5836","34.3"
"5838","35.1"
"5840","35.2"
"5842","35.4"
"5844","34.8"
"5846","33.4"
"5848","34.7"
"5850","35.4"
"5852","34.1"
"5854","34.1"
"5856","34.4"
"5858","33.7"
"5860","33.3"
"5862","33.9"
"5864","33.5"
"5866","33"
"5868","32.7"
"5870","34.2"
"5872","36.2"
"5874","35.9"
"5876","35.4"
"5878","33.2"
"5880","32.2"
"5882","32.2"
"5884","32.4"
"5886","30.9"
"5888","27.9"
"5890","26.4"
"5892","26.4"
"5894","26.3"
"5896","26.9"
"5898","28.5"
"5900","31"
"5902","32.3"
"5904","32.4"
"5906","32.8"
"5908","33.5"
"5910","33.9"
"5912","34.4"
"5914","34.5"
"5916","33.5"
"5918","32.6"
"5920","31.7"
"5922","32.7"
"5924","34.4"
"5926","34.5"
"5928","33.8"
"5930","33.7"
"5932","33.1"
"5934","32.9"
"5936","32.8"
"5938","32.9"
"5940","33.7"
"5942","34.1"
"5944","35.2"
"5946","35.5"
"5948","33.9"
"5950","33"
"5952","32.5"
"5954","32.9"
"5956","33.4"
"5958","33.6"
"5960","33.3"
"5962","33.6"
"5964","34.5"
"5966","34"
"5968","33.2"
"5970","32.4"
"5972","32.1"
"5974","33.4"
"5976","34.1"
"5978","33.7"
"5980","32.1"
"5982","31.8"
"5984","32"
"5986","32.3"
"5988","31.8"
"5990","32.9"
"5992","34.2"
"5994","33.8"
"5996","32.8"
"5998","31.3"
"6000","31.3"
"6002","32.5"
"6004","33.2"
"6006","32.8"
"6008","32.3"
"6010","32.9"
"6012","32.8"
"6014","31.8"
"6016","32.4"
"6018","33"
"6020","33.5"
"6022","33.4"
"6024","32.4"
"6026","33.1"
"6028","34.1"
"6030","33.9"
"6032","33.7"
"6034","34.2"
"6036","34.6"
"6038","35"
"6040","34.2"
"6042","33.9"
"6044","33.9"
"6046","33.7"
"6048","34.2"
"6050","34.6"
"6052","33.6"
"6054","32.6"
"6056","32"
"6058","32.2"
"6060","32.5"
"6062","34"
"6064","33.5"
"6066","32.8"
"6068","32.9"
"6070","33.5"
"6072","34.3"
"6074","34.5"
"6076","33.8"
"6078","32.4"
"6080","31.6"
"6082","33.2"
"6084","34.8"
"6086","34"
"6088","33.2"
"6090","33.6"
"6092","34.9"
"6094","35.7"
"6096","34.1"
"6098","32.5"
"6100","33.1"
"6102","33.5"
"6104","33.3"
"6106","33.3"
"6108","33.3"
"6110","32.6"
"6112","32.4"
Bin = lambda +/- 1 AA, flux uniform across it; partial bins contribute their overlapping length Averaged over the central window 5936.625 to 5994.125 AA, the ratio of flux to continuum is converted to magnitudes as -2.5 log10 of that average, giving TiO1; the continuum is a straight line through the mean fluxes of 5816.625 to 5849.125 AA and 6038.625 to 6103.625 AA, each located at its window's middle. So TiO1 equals 0.02 mag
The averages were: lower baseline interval 34.5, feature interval 33.3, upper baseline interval 33.5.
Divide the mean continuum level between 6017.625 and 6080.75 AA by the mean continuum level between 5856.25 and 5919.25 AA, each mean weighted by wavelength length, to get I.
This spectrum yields 1.0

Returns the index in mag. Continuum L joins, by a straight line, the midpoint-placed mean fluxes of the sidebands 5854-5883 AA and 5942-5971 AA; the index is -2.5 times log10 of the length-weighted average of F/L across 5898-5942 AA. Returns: 0.02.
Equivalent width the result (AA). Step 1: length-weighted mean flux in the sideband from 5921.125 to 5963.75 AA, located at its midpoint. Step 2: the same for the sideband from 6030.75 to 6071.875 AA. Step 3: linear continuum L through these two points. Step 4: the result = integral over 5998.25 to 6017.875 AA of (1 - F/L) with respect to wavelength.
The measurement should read 0.7 AA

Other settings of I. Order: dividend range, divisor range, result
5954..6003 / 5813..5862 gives 0.96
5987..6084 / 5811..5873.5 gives 0.97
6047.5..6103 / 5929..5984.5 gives 1.00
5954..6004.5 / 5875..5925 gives 1.04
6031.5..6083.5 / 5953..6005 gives 1.02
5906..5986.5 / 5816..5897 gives 1.01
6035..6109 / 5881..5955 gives 1.04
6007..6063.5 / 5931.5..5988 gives 1.00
